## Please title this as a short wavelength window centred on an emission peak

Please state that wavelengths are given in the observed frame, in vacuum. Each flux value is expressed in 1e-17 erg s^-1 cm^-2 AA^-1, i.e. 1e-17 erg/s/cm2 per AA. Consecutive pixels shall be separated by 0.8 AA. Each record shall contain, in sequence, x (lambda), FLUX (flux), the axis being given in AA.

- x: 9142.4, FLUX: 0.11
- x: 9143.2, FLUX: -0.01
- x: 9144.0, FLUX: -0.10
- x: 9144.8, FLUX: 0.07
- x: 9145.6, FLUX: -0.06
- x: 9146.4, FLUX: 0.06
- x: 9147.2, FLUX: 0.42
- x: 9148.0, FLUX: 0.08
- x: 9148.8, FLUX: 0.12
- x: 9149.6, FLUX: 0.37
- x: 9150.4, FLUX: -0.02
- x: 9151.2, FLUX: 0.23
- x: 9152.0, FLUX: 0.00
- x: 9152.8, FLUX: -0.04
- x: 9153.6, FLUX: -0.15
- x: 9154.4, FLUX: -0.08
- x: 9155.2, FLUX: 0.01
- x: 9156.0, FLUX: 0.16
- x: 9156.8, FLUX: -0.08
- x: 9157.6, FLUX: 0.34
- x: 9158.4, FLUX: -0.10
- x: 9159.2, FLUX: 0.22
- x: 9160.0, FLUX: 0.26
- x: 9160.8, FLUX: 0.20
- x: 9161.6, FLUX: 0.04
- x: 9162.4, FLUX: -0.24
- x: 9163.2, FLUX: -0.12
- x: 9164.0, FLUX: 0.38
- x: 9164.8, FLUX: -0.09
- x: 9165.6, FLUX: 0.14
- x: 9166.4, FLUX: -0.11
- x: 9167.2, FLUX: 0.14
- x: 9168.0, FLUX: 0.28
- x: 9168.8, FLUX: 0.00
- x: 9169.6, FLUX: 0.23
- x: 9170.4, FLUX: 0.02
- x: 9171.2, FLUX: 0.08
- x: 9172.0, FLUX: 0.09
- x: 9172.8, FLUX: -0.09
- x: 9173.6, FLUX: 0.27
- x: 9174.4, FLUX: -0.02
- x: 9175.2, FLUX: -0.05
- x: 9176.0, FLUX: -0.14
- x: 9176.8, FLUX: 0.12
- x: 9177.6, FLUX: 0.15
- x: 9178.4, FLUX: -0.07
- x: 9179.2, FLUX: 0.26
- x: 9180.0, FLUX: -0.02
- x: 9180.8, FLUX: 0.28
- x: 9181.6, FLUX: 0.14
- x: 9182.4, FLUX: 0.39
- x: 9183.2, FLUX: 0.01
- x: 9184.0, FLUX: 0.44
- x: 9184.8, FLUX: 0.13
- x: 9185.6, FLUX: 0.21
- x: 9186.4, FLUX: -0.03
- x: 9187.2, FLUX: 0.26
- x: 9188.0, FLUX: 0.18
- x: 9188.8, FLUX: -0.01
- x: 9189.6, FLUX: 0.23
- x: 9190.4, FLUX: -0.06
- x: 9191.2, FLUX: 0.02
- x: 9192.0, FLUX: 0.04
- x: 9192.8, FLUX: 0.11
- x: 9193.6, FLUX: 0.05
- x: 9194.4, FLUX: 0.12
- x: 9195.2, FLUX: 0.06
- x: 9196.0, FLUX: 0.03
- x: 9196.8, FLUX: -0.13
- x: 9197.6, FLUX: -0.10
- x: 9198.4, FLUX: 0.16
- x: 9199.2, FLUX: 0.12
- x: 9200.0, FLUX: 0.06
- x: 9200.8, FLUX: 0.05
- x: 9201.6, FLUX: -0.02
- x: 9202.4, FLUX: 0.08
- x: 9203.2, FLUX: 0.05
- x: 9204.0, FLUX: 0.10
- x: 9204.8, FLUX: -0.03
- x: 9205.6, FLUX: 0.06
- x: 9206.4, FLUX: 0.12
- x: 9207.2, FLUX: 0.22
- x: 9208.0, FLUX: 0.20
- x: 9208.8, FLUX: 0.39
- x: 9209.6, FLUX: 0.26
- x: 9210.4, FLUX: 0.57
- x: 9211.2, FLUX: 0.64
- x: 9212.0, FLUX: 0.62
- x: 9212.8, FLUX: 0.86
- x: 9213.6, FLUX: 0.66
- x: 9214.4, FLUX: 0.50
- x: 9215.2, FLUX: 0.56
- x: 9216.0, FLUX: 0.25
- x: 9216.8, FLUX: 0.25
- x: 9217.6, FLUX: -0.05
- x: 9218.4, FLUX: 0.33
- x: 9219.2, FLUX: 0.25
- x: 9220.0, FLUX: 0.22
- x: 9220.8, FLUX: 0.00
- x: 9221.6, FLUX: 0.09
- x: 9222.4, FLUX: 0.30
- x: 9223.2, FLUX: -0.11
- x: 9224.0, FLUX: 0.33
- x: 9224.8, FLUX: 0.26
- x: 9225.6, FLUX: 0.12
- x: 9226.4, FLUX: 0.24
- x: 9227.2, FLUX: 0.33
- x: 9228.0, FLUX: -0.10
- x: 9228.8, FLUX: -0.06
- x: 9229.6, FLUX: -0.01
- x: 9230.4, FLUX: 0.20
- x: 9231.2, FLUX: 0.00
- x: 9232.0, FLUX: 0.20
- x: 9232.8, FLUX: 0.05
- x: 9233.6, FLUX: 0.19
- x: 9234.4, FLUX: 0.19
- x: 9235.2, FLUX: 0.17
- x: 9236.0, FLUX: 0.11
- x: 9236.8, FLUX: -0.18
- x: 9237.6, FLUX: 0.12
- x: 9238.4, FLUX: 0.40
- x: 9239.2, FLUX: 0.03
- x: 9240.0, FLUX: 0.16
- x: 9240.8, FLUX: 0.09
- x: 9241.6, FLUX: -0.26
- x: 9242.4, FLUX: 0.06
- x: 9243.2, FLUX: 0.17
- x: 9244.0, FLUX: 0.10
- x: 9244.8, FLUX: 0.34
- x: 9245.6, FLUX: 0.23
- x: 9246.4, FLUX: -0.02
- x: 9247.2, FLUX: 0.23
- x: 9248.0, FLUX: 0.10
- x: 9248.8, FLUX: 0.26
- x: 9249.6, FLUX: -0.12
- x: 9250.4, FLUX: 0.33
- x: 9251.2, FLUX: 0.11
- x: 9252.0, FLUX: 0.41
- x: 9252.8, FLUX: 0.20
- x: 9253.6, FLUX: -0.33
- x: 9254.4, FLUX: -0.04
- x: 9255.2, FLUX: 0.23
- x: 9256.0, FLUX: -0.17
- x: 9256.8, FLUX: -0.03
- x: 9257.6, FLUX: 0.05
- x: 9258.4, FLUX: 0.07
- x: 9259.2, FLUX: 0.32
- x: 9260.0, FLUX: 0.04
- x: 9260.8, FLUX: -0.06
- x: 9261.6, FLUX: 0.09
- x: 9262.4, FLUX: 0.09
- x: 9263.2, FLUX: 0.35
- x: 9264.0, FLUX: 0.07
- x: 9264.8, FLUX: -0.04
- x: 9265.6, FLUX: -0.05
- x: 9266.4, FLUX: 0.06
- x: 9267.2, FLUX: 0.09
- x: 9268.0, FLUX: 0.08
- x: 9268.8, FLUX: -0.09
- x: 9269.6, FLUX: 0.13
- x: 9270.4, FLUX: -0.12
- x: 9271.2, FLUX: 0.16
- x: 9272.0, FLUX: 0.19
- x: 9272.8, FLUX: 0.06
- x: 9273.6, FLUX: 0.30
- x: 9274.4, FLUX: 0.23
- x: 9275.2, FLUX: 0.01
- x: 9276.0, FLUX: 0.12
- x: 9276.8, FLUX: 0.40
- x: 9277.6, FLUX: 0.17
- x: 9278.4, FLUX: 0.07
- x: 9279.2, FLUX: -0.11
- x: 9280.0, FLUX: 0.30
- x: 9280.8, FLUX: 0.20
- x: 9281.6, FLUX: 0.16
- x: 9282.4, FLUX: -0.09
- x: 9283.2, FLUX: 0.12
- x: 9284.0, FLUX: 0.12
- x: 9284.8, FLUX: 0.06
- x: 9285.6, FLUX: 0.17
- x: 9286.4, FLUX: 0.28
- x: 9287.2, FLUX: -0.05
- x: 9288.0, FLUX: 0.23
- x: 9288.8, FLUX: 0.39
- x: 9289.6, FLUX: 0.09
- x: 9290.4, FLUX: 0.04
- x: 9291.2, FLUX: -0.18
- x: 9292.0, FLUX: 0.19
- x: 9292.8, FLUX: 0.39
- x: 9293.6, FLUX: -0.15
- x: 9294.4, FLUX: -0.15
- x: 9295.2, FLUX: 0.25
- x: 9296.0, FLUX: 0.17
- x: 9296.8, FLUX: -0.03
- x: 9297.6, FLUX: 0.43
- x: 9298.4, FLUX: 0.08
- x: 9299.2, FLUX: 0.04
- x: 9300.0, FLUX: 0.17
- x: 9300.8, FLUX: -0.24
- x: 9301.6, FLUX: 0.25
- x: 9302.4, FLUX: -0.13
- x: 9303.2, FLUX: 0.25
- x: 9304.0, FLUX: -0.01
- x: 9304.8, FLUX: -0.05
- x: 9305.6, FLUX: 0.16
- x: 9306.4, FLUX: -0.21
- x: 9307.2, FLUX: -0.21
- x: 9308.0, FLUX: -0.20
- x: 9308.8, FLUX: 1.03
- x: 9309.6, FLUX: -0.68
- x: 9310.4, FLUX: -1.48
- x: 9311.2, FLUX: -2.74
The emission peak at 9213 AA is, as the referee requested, Hbeta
